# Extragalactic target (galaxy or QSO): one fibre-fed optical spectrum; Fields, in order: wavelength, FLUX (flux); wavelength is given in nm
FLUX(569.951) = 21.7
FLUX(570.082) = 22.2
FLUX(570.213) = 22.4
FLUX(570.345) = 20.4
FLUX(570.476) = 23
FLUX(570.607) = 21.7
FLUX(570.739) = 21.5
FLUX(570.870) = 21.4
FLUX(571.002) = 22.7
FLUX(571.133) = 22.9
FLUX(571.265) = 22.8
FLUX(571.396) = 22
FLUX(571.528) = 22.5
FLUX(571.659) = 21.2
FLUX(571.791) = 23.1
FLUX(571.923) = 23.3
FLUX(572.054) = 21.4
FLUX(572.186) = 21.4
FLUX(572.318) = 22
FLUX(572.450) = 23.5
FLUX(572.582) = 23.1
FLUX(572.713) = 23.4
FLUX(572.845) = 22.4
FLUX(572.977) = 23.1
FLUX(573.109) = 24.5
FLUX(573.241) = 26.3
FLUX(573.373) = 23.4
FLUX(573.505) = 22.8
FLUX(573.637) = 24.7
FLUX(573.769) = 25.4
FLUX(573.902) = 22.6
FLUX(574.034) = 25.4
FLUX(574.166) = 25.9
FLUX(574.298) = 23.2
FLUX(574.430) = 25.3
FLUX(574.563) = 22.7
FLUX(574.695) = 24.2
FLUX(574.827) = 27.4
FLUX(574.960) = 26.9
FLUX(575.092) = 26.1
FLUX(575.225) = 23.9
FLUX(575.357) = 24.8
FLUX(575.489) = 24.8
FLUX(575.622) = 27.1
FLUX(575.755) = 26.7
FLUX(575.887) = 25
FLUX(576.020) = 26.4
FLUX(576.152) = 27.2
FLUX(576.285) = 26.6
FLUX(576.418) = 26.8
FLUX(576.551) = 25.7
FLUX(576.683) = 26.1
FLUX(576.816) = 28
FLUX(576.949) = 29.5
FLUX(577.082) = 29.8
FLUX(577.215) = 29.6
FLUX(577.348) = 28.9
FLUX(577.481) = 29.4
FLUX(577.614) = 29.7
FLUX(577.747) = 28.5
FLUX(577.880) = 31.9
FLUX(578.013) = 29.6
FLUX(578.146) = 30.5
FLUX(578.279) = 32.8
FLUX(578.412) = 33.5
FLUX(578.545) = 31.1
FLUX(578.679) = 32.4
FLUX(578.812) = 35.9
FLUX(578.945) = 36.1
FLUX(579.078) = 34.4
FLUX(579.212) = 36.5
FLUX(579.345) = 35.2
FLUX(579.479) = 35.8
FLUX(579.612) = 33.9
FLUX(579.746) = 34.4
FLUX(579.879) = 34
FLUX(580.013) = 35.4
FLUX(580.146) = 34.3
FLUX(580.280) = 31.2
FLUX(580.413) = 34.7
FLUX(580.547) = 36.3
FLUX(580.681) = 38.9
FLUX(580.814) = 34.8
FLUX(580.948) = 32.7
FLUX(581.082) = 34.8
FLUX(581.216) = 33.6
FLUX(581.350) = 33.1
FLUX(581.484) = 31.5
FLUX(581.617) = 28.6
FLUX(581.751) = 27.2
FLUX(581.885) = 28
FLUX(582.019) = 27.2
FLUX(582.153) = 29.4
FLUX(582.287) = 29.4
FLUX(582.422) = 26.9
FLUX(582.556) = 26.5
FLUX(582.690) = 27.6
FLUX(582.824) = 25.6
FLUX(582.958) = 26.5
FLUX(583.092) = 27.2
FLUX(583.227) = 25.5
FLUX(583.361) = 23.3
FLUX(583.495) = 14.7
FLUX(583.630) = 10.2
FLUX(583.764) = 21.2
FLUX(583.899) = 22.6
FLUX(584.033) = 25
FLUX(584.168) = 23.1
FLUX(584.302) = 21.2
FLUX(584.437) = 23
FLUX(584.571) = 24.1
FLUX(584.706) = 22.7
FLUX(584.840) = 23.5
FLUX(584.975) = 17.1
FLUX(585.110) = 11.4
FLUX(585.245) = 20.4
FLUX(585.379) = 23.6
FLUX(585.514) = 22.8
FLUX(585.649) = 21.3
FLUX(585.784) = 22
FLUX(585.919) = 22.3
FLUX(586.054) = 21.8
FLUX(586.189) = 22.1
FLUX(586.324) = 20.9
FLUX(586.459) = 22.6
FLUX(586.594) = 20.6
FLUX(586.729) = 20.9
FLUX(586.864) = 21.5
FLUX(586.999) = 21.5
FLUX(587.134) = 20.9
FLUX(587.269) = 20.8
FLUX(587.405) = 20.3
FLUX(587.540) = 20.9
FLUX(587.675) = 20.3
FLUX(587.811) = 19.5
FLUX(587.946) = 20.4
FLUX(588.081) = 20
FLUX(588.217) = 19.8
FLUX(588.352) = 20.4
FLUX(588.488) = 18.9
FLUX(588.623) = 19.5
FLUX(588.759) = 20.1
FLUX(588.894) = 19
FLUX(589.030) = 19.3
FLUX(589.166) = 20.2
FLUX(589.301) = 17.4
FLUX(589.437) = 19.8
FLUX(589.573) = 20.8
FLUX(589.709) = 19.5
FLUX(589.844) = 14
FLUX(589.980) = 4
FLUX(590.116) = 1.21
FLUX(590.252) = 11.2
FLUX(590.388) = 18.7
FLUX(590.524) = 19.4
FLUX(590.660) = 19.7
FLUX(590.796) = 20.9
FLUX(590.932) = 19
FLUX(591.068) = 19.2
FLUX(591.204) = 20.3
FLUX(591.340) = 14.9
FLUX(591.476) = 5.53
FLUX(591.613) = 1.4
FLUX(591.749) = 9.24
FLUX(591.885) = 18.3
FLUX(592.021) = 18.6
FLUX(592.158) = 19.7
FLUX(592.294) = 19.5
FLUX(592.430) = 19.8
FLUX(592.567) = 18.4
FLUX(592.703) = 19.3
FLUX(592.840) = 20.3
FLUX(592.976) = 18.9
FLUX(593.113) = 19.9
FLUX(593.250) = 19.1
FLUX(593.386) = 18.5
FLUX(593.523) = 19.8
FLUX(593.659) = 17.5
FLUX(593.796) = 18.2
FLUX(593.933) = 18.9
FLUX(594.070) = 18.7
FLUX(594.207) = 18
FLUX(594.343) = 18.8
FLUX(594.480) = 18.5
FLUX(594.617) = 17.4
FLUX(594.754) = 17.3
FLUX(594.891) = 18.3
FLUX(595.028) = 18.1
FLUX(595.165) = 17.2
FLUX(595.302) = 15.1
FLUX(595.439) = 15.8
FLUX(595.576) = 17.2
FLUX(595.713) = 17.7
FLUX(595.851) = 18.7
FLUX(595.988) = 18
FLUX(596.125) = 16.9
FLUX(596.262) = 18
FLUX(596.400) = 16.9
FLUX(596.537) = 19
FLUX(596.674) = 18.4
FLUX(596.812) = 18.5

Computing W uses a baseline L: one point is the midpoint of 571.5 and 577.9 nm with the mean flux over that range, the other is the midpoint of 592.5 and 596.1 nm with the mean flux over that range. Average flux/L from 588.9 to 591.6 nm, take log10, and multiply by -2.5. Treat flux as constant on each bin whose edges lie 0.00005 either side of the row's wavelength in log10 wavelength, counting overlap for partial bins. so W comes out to 0.24 mag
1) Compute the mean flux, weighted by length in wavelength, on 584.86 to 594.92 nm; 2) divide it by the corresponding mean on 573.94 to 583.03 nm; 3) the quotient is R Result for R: 0.62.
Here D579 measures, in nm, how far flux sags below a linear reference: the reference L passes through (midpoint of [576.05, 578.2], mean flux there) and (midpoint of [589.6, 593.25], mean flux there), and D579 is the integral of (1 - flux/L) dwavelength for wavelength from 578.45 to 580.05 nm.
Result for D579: -0.473 nm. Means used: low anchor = 28.6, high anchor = 15.9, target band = 34.5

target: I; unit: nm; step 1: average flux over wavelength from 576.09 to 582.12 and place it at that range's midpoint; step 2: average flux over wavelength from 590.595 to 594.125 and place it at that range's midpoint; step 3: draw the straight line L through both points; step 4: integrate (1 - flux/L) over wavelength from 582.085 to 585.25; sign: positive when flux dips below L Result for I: 0.470 nm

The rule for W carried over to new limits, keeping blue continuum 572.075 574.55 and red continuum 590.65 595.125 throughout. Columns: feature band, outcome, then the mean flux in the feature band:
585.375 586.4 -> -0.116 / 22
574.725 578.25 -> -0.212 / 27.6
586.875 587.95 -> -0.074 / 20.6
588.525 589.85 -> -0.028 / 19.2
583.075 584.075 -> -0.017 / 20.8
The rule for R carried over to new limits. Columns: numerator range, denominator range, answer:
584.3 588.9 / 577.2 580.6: 0.63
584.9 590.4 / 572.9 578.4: 0.71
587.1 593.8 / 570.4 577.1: 0.72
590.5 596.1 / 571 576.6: 0.72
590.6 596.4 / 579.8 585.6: 0.65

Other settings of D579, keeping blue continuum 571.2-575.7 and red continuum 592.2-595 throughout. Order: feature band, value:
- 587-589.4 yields 0.03 nm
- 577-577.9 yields -0.26 nm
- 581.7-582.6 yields -0.26 nm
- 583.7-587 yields -0.11 nm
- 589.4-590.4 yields 0.33 nm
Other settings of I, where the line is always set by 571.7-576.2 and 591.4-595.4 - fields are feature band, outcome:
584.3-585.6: -0.04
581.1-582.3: -0.47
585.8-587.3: -0.14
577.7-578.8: -0.42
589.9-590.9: 0.24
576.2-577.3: -0.21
